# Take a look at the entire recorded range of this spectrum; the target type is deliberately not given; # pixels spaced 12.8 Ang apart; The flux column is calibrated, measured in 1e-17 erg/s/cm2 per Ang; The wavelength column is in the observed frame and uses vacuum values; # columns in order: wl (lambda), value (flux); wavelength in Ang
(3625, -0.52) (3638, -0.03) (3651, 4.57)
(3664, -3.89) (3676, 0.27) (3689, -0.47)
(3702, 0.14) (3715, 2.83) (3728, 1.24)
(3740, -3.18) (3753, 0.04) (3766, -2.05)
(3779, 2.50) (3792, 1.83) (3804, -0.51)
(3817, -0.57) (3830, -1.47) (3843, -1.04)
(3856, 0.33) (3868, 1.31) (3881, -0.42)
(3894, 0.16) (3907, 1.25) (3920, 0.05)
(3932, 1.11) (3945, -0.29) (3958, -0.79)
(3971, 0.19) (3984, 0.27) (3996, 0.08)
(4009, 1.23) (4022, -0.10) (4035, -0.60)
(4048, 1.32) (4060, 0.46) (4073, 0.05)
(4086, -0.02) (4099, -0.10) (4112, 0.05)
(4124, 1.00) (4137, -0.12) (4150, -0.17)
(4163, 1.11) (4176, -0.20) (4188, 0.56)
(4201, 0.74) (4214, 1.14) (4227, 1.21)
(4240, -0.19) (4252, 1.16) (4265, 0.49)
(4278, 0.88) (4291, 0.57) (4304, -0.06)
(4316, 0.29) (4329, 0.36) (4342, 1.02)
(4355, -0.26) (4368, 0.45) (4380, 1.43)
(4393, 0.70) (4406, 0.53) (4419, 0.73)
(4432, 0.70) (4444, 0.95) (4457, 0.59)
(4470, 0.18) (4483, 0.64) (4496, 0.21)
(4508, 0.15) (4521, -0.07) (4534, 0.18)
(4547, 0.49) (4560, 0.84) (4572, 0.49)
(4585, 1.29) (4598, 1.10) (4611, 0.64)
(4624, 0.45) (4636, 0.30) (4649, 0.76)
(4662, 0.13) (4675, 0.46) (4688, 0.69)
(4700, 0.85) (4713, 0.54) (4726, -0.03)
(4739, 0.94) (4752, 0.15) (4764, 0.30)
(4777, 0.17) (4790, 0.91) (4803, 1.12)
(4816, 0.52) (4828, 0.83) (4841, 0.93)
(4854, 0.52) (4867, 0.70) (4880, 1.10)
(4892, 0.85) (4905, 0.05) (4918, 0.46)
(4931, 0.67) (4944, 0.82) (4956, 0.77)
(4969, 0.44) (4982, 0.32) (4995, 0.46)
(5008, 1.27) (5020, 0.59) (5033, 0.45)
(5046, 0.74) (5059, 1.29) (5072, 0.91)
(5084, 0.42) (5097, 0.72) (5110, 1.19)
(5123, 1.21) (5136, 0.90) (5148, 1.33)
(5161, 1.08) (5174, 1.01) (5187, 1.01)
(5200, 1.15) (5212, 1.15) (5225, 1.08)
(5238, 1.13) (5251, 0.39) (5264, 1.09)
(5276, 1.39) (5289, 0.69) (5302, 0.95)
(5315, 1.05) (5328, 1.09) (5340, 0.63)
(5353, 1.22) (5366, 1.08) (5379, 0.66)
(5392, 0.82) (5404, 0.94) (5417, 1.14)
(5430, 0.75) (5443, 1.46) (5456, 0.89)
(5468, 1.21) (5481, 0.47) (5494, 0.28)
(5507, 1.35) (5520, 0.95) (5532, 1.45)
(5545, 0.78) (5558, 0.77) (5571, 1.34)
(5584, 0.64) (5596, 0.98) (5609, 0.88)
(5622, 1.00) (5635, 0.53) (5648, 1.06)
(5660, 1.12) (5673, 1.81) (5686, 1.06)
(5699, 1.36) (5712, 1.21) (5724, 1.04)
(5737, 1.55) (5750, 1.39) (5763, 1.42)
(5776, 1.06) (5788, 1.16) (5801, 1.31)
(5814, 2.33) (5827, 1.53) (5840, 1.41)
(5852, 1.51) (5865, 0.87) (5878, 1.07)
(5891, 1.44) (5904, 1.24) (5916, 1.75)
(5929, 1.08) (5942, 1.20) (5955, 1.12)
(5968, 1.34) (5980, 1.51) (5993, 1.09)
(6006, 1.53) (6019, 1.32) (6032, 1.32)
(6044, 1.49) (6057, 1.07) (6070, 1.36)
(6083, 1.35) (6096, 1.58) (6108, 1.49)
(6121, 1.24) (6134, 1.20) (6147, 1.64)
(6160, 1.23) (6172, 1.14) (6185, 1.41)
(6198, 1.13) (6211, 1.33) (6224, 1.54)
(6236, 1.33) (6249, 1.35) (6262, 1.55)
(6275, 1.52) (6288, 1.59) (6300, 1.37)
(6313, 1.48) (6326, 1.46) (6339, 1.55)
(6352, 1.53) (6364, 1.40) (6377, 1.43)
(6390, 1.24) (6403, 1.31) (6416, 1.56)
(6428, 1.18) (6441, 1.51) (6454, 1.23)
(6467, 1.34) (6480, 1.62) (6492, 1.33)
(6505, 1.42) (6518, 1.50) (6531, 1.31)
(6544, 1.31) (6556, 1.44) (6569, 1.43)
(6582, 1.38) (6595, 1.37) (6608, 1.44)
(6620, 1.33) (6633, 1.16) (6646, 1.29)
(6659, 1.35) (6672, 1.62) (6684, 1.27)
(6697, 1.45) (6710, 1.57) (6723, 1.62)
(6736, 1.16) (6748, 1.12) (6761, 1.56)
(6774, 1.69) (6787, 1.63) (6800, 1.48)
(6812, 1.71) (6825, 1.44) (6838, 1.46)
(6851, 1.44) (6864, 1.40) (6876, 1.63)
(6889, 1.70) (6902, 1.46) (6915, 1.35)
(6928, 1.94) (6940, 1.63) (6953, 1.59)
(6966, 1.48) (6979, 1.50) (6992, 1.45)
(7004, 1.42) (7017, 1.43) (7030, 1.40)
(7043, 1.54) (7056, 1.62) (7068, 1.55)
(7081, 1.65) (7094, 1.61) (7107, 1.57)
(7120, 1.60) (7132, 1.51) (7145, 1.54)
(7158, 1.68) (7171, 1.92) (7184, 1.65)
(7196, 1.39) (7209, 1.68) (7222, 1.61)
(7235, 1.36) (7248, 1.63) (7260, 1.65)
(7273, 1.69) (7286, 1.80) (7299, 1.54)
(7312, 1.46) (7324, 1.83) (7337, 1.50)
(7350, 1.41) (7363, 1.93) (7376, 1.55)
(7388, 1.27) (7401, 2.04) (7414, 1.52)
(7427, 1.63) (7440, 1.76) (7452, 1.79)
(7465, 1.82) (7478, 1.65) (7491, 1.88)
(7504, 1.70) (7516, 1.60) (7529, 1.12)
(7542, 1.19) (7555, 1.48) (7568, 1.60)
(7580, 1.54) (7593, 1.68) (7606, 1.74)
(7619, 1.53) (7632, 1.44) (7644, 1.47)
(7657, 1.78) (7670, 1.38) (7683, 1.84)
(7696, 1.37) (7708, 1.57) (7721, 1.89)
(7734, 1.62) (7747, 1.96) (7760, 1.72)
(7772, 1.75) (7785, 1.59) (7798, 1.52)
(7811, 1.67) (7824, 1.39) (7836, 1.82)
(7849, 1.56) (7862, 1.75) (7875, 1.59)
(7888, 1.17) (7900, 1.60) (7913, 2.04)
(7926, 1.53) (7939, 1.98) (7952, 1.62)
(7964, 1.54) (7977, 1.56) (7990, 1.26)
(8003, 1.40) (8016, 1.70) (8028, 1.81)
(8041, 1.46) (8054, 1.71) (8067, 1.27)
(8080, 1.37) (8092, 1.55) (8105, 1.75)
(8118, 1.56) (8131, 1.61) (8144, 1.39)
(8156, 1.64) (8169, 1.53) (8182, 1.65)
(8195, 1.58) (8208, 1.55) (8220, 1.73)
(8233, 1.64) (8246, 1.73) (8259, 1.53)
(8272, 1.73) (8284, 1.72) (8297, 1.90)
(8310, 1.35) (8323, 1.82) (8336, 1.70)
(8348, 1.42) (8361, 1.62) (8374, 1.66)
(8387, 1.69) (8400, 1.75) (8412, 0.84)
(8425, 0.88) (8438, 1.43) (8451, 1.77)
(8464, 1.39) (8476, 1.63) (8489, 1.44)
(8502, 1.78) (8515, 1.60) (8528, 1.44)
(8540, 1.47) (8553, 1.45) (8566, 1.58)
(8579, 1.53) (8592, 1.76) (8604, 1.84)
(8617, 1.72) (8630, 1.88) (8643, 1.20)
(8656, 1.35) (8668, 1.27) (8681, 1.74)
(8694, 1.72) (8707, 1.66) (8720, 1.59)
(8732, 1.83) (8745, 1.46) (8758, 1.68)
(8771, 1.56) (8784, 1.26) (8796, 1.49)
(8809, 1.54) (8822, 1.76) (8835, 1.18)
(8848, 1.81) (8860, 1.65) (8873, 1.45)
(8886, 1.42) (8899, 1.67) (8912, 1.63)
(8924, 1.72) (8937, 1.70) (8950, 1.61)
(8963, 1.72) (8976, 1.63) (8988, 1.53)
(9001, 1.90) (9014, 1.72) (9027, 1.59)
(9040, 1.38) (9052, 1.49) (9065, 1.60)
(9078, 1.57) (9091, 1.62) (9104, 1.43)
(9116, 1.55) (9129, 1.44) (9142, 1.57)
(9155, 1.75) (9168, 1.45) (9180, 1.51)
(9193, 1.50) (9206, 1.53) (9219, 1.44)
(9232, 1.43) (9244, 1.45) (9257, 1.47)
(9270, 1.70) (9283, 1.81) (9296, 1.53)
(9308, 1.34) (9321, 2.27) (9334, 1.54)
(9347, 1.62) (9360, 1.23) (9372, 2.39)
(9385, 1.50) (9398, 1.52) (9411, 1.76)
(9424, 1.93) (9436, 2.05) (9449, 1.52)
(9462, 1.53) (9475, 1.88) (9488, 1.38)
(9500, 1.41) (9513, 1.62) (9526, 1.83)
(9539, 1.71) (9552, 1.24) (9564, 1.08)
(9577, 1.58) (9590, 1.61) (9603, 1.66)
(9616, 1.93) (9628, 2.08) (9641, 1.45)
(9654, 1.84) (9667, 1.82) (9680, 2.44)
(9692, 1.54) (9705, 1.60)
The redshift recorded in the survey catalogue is 0.28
